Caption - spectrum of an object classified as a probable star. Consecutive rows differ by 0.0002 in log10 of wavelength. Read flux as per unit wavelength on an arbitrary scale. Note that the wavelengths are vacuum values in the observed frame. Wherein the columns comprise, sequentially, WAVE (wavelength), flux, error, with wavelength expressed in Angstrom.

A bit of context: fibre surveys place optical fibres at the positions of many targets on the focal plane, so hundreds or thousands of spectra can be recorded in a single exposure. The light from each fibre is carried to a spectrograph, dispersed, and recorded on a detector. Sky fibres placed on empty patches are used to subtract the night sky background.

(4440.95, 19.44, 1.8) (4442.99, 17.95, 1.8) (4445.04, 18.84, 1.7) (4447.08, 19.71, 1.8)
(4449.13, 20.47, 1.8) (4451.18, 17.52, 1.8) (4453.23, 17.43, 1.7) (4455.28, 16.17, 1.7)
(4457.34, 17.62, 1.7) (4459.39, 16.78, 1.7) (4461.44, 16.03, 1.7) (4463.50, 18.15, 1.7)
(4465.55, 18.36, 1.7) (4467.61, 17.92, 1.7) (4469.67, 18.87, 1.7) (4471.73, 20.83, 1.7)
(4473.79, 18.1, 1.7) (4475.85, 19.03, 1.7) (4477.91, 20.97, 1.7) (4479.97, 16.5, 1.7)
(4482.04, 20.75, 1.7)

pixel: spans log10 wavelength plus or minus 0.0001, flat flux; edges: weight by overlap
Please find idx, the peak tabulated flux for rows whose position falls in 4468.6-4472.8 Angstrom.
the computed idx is 20.83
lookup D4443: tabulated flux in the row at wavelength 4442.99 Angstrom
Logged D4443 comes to 17.95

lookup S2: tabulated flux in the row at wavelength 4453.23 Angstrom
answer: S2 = 17.43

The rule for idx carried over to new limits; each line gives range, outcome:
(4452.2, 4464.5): 18.15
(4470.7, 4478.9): 20.97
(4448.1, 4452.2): 20.47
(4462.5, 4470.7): 18.87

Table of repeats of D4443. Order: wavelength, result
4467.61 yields 17.92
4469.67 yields 18.87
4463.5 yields 18.15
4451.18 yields 17.52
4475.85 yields 19.03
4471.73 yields 20.83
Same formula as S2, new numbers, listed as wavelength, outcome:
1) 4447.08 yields 19.71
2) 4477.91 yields 20.97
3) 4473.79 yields 18.1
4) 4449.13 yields 20.47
